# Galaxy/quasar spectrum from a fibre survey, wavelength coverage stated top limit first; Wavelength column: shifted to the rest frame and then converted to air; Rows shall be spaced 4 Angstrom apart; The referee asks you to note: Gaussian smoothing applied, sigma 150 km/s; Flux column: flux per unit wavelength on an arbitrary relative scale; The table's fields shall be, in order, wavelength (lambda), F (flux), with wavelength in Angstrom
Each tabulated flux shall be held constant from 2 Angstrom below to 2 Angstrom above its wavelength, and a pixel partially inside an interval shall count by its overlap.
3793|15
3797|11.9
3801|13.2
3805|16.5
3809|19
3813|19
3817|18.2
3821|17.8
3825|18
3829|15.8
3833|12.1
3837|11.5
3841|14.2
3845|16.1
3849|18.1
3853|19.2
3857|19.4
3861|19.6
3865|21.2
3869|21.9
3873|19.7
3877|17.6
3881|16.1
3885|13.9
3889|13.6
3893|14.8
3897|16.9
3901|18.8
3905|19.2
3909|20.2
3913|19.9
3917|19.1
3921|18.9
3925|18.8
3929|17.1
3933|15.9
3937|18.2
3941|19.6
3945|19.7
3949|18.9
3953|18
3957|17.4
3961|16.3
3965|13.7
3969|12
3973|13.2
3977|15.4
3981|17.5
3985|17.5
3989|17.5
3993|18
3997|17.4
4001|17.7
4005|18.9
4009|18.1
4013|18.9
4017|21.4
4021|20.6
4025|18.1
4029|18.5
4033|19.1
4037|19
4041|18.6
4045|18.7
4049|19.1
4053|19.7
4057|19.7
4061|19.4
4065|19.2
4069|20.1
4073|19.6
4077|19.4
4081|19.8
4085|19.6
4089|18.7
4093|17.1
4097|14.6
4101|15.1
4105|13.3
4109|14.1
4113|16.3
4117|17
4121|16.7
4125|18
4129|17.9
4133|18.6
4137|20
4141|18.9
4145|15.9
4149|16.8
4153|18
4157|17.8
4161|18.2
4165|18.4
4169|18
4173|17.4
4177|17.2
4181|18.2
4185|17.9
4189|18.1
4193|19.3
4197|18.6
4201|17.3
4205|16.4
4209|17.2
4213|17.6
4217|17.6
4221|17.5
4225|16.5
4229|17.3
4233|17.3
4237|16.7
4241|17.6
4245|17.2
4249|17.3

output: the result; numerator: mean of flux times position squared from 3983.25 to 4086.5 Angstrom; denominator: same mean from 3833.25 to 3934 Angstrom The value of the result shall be 1.16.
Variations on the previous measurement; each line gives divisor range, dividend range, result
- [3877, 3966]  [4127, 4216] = 1.15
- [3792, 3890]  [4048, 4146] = 1.21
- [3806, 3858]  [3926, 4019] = 1.11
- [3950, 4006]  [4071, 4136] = 1.12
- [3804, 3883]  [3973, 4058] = 1.14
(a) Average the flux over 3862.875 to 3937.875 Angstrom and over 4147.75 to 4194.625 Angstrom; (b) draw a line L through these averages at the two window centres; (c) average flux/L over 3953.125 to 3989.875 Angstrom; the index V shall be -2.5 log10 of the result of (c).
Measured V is 0.15 mag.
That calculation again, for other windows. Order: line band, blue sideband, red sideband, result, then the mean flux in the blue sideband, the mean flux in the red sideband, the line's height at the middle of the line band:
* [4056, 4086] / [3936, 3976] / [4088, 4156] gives -0.167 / 16.6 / 16.9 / 16.8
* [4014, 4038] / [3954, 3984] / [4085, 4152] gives -0.220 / 15.2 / 16.9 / 15.9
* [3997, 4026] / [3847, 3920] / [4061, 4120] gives -0.073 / 18.3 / 17.5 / 17.8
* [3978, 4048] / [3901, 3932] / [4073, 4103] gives -0.011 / 18.9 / 17.9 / 18.3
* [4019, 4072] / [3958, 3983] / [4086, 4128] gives -0.228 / 14.8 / 16.2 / 15.6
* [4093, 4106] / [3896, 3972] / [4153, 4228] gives 0.194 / 17.8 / 17.7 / 17.7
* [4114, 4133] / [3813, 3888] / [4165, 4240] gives 0.002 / 17.2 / 17.6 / 17.5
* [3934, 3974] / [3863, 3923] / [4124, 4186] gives 0.082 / 18.1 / 17.9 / 18.1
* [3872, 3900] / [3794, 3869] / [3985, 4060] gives 0.087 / 16.8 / 18.8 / 17.4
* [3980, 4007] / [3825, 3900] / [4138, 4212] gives -0.035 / 16.8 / 17.8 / 17.2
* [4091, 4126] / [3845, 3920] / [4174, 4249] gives 0.130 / 18.2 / 17.5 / 17.7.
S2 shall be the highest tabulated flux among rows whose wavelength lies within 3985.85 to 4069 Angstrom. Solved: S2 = 21.4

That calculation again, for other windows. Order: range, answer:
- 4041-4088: 20.1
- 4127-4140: 20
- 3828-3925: 21.9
